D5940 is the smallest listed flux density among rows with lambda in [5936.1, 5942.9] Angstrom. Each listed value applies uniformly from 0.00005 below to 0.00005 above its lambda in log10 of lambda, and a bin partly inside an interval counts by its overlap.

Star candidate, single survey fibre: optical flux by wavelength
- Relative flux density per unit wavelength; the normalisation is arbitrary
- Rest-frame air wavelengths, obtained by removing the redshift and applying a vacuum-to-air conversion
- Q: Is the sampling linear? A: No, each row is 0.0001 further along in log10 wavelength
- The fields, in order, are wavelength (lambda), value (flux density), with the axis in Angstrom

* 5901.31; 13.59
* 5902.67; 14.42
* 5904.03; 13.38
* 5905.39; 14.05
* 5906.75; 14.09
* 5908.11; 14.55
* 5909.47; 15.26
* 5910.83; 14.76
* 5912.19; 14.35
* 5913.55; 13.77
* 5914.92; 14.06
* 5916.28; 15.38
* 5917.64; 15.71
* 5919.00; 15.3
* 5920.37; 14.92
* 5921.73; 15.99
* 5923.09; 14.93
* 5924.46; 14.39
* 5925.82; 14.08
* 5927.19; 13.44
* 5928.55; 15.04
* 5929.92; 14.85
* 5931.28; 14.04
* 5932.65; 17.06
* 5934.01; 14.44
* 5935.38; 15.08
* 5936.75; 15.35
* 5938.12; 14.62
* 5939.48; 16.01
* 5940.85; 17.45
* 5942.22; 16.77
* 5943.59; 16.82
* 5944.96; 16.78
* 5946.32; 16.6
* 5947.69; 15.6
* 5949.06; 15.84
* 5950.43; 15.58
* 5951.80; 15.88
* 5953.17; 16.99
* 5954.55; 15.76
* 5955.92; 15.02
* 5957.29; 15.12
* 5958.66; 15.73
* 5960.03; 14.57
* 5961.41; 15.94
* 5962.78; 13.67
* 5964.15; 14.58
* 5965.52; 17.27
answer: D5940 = 14.62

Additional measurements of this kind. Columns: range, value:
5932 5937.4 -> 14.44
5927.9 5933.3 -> 14.04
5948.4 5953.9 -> 15.58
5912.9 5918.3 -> 13.77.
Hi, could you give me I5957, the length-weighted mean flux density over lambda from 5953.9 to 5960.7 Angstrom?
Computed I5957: 15.3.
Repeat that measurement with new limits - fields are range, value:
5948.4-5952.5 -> 15.8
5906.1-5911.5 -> 14.7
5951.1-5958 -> 15.7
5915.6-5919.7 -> 15.5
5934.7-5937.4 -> 15.2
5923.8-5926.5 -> 14.3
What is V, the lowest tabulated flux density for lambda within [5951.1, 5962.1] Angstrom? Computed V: 14.57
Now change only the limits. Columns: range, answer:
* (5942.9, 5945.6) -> 16.78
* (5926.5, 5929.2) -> 13.44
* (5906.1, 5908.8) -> 14.09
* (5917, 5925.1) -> 14.39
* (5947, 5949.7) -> 15.6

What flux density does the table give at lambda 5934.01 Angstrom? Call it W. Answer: 14.44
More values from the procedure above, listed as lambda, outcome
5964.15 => 14.58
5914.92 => 14.06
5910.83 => 14.76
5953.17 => 16.99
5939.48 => 16.01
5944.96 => 16.78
